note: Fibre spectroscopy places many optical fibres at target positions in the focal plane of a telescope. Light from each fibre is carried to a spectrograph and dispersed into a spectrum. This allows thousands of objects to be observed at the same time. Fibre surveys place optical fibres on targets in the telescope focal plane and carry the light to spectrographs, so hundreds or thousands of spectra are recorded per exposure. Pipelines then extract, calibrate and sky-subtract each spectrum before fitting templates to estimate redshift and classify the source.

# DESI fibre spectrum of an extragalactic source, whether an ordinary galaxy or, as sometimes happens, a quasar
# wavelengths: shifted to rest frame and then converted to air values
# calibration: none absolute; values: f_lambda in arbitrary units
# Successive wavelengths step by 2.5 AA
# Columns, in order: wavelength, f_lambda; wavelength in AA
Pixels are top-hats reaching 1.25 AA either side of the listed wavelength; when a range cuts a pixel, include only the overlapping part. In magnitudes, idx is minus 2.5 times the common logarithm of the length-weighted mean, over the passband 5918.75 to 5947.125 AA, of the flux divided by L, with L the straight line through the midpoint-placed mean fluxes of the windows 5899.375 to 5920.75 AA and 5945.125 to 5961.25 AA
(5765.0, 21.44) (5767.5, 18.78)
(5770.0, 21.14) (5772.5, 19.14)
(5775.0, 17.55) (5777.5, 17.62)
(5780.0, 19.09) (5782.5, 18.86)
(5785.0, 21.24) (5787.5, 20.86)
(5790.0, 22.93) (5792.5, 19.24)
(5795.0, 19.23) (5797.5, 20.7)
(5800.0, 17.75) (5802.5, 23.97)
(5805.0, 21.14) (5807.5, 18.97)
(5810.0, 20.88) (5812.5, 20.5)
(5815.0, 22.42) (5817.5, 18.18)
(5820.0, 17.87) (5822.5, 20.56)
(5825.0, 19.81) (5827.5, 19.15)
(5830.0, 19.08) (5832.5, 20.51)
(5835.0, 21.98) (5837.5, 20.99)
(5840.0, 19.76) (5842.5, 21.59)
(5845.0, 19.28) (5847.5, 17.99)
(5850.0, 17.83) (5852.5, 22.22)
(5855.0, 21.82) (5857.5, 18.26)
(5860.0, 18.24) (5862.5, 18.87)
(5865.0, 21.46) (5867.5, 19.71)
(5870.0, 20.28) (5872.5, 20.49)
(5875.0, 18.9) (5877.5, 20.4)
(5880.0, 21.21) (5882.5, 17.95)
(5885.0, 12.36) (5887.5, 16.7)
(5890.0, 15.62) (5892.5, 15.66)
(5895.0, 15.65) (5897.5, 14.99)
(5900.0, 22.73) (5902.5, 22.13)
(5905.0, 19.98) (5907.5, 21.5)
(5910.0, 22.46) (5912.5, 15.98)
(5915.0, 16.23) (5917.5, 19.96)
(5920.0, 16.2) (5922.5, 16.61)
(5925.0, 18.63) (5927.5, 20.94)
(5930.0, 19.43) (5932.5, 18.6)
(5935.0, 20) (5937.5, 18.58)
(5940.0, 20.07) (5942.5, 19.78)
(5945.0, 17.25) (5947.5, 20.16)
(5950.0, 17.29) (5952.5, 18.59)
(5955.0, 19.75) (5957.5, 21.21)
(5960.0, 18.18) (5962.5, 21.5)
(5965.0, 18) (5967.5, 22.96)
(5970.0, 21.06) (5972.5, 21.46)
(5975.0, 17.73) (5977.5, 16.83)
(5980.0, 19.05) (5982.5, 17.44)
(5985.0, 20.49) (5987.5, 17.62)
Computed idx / 0.03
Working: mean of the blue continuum 19.7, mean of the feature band 18.8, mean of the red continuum 19.1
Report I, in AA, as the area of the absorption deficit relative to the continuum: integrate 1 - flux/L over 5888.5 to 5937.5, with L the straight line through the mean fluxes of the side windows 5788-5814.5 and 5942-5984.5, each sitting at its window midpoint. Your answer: 2.8 AA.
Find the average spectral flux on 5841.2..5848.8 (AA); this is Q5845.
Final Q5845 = 19.6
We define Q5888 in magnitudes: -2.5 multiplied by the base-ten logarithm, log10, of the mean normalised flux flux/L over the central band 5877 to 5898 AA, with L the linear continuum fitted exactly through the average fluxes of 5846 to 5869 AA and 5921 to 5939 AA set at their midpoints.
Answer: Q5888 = 0.16 mag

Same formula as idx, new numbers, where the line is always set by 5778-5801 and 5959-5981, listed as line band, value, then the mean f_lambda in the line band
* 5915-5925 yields 0.128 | 17.6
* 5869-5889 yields 0.075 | 18.5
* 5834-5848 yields -0.027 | 20.4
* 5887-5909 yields 0.076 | 18.4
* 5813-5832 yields 0.013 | 19.7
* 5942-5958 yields 0.038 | 19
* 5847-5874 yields 0.002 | 19.8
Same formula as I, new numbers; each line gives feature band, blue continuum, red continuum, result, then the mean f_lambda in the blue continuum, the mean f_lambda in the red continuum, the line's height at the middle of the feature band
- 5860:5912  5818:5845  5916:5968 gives 1.88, 20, 19.2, 19.6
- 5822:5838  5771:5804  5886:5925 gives -0.83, 19.9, 18.1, 19.3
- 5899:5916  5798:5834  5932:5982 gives -0.46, 20.1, 19.4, 19.6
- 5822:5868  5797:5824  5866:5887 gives -1.00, 20.3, 18.9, 19.5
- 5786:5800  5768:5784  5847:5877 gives -0.93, 18.9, 19.7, 19.1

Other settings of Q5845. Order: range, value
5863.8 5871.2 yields 20.5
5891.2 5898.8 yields 15.5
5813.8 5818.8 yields 20.3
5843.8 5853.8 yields 19.3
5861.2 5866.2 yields 20.1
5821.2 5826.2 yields 20.2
